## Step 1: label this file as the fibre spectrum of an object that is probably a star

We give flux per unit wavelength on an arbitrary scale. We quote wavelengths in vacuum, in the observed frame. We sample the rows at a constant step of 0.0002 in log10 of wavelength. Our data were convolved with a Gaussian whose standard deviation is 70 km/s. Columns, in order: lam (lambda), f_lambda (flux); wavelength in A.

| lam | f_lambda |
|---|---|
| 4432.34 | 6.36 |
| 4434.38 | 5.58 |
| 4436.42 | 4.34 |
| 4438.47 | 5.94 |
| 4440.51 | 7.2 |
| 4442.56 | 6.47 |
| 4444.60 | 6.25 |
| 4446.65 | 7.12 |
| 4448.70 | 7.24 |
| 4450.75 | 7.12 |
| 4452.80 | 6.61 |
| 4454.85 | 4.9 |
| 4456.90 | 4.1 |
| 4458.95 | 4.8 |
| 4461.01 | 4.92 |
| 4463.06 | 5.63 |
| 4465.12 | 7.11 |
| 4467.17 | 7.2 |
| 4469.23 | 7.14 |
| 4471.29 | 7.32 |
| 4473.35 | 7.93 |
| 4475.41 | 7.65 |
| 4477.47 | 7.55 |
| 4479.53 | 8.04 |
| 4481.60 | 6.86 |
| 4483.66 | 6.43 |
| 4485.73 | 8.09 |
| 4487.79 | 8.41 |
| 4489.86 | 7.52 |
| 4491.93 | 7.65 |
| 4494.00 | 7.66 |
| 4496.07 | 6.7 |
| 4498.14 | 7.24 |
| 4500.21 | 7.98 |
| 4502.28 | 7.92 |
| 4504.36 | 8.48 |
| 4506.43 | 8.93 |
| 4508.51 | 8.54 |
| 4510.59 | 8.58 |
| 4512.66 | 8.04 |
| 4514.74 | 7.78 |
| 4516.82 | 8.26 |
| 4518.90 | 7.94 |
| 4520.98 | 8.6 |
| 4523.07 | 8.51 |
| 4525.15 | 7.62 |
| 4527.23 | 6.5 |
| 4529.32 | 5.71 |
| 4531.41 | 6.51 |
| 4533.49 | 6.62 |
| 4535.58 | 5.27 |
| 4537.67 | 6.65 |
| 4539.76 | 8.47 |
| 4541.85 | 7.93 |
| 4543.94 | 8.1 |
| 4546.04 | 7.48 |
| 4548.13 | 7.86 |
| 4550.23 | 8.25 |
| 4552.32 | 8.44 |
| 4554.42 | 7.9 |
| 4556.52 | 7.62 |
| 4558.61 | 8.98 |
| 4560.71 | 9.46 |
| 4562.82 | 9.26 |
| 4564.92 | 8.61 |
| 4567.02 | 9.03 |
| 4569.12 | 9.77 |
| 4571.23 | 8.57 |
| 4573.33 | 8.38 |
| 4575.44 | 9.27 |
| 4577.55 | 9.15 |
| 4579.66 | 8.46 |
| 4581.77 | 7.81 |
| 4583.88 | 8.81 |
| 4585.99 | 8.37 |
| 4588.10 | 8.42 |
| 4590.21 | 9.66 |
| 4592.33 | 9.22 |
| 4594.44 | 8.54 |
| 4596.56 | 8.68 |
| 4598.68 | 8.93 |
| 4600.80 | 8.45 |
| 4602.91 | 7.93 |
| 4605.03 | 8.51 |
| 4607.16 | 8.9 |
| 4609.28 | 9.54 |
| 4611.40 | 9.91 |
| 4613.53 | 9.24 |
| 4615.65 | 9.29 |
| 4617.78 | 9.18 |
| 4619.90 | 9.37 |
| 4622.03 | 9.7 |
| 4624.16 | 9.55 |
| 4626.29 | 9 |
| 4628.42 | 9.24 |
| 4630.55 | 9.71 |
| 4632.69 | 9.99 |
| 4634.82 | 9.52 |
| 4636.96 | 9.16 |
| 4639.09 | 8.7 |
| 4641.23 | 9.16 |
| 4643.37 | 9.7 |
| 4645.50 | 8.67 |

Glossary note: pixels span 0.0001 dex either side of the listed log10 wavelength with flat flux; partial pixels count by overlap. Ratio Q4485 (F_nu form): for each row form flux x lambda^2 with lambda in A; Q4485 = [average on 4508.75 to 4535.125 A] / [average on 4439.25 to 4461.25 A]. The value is 1.3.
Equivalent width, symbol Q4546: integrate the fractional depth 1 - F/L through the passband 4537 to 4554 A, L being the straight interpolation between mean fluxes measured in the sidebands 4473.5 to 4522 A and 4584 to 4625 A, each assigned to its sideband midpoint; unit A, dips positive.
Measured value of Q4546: 0.9 A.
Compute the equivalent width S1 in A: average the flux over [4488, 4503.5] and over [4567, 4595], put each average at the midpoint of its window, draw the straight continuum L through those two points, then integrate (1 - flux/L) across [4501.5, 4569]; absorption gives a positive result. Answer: 1.6 A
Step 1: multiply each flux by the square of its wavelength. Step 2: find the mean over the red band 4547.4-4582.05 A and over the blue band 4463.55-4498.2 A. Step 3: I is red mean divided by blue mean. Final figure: 1.21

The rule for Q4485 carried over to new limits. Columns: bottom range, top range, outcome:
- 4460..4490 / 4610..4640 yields 1.40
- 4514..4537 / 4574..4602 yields 1.25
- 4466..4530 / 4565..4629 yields 1.21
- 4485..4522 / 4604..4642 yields 1.22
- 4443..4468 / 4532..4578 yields 1.41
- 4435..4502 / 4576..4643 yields 1.42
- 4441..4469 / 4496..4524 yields 1.36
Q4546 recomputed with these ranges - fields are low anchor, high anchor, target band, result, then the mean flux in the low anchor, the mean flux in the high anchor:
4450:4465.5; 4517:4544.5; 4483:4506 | -4.54 A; 5.56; 7.28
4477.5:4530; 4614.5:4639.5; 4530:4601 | 2.34 A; 7.77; 9.39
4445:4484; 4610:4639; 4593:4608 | 0.71 A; 6.61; 9.43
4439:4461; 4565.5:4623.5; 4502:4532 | -1.92 A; 6.12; 8.93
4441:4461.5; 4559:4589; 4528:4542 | 2.25 A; 6.01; 8.82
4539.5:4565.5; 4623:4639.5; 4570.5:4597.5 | 0.09 A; 8.33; 9.39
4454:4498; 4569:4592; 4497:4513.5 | -1.82 A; 6.86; 8.76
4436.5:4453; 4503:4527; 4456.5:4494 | 1.84 A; 6.61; 8.23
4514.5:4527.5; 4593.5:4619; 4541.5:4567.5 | -0.07 A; 7.98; 8.93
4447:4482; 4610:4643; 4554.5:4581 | -1.44 A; 6.6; 9.39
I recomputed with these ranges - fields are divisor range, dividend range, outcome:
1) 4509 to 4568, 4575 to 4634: 1.18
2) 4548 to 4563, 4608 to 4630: 1.14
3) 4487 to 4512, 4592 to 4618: 1.17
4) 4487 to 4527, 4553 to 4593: 1.13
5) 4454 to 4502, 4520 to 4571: 1.17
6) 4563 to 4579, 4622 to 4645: 1.07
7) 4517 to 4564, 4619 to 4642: 1.26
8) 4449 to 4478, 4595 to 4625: 1.50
